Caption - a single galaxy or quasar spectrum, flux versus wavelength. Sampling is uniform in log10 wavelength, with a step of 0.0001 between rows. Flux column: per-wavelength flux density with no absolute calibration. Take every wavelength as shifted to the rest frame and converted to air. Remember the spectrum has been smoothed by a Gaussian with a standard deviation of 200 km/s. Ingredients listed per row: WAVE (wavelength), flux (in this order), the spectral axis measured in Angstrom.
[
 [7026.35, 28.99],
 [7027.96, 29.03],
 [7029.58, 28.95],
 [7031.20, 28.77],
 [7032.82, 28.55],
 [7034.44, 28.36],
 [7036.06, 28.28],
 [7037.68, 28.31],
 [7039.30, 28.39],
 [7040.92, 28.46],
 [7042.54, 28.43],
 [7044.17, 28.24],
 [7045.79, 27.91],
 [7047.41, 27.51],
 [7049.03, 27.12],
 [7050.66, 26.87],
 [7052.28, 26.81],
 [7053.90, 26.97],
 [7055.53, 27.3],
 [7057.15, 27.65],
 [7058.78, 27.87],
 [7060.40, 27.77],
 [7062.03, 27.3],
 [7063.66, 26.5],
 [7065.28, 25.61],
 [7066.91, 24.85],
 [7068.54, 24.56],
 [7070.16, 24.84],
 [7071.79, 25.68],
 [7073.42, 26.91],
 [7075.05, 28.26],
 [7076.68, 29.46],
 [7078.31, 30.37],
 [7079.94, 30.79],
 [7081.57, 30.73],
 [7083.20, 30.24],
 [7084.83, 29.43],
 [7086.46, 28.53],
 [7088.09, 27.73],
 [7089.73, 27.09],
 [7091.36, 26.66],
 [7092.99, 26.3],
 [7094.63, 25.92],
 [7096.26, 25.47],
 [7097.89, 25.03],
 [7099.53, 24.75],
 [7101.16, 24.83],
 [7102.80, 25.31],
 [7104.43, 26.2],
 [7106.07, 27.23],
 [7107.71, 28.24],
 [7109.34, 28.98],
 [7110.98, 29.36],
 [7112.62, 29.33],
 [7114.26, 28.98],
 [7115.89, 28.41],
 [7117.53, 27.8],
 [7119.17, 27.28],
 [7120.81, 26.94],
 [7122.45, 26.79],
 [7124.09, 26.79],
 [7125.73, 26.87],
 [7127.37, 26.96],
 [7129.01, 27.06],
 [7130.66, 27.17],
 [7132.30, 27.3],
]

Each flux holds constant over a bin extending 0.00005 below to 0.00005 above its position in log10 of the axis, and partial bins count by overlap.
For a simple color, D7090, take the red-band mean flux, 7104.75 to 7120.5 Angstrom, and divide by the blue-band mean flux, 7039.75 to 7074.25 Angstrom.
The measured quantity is 1.1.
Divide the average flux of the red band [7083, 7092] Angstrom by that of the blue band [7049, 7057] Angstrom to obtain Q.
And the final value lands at 1.0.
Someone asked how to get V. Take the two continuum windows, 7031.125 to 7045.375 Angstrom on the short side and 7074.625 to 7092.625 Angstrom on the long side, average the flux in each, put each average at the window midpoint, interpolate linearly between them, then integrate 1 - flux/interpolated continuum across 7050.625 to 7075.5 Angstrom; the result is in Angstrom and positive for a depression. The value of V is 1.8 Angstrom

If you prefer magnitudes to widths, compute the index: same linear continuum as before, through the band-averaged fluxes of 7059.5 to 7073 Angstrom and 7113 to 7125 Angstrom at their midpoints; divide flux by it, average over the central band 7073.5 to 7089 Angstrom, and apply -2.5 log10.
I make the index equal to -0.115 mag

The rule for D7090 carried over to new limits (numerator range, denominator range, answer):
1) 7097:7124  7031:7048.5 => 0.96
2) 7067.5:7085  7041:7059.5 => 1.02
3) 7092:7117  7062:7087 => 0.97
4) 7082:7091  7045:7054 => 1.05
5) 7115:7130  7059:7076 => 1.03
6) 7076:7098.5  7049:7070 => 1.06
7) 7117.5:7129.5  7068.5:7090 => 0.95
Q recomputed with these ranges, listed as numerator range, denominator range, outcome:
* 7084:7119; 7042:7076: 1.01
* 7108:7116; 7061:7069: 1.12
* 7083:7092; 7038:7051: 1.01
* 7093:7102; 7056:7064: 0.92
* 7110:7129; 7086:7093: 1.02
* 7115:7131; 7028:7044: 0.96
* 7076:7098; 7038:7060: 1.02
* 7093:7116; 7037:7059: 0.97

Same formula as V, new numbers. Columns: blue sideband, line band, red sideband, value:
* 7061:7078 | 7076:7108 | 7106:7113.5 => 0.28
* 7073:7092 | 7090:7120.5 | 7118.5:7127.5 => 0.85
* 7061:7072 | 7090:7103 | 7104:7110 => 0.75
